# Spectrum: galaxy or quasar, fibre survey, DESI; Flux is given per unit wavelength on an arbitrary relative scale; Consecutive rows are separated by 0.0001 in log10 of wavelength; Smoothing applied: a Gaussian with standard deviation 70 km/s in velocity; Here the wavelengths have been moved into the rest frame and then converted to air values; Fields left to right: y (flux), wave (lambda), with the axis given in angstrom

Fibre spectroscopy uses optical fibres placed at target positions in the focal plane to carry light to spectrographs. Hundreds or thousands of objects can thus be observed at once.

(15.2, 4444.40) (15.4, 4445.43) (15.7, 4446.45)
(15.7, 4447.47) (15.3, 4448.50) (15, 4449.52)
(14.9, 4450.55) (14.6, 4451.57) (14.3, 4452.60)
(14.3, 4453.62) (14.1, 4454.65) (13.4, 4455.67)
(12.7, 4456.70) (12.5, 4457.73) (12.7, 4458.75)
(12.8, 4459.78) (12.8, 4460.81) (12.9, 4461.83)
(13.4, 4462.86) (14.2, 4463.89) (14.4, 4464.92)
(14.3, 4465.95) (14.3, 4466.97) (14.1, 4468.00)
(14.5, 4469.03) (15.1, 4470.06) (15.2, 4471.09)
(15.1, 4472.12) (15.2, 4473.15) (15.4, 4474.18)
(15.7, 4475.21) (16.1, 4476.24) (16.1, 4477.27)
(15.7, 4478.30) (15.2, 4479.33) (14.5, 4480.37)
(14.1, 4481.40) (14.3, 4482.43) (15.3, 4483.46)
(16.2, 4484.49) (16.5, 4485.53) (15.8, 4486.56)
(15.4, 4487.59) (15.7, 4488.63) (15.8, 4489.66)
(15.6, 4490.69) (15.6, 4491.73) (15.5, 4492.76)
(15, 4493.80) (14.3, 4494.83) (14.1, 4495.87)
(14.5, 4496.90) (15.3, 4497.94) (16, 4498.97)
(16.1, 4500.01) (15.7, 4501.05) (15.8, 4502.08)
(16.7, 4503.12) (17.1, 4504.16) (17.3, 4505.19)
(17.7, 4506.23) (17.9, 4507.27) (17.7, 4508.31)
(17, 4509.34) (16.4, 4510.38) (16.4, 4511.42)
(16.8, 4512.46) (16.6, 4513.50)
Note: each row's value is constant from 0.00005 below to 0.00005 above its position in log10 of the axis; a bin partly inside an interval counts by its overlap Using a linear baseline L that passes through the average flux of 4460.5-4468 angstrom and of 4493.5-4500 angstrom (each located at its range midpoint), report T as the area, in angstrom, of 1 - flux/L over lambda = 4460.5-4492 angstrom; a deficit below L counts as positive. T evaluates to -1.7 angstrom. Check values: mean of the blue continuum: 13.8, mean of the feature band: 15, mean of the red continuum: 15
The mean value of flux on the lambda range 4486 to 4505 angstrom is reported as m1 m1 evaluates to 15.6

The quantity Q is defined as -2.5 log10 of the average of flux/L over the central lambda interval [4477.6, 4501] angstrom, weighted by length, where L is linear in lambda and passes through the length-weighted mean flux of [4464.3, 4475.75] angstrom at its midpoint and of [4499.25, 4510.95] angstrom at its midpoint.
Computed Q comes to 0.04 mag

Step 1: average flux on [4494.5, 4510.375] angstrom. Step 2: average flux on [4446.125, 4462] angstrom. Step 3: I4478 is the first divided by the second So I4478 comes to 1.16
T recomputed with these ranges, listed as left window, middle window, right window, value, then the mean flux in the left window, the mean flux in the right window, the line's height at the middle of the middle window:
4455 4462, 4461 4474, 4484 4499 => -0.78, 12.9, 15.4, 13.6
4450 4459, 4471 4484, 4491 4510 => -0.28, 13.8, 16.1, 14.9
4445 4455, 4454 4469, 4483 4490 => 1.68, 14.9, 15.8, 15.2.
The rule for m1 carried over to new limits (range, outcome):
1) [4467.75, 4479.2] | 15.3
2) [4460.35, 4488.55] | 14.9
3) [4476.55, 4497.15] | 15.3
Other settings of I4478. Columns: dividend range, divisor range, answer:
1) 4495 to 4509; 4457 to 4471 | 1.19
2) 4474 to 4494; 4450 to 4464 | 1.14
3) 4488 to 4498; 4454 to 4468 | 1.12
